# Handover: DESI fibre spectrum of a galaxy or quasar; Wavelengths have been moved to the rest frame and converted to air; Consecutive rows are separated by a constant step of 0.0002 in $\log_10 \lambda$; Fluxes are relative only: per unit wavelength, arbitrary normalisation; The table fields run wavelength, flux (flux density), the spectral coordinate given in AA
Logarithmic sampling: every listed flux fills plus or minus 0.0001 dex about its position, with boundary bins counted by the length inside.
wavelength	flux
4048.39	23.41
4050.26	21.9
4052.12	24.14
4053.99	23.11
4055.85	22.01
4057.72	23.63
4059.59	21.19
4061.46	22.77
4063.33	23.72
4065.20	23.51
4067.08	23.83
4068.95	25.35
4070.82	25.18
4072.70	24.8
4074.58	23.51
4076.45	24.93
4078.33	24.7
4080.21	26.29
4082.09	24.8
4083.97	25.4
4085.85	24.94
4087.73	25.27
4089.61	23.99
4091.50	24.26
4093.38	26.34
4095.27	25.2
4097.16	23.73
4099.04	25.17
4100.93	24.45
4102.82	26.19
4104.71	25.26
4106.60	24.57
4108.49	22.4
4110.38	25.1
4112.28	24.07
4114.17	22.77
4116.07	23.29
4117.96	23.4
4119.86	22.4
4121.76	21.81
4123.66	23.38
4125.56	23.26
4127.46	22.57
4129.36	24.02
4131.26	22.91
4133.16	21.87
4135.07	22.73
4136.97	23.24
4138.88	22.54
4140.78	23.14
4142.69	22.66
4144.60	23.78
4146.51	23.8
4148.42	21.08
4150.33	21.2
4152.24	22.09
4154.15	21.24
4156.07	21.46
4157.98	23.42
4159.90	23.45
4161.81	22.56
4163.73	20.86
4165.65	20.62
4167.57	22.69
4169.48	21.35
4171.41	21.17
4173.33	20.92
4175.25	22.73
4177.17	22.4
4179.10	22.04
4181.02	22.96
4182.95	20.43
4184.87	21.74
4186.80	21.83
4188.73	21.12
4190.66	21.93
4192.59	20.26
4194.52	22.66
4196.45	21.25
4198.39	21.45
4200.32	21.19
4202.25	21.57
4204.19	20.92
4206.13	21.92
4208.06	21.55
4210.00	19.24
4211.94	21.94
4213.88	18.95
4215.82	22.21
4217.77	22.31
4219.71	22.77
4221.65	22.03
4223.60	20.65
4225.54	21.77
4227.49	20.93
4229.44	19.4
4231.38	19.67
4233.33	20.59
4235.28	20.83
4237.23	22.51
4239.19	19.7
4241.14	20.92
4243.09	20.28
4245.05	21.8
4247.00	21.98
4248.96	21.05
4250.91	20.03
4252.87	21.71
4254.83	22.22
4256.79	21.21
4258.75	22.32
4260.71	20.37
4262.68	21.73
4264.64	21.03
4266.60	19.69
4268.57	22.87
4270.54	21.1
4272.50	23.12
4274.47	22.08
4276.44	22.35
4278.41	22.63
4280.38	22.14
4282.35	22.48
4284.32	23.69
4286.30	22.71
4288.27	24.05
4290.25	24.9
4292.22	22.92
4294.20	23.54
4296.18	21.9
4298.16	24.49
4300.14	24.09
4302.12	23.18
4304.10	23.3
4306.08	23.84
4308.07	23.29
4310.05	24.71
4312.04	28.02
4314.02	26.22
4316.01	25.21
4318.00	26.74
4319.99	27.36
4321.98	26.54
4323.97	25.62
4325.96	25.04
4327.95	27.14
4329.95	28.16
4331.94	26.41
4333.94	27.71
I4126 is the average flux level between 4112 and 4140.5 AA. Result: 22.9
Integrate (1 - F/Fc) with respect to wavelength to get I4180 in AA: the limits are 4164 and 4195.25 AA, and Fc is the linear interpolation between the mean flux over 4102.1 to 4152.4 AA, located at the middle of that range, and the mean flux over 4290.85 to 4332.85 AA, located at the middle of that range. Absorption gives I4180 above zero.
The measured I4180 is 2.7 AA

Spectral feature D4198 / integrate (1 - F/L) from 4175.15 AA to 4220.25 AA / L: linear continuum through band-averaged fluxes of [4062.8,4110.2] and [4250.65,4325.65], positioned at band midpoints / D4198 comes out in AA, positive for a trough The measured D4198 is 4.61 AA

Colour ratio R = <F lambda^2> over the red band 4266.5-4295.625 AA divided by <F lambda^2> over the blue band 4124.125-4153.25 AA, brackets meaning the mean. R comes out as 1.07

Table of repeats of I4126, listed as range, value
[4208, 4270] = 21.1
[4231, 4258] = 21.1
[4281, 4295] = 23.4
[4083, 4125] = 24.2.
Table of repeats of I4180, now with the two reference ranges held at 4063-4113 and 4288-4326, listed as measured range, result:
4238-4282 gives 5.8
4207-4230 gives 3.3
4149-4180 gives 3.6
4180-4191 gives 1.4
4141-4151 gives 0.9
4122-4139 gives 1.2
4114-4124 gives 0.8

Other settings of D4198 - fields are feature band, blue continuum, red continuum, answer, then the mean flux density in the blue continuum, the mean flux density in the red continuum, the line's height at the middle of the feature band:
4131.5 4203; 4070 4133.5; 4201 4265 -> 2.17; 24.2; 21.2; 22.7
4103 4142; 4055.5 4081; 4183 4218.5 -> -0.68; 24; 21.3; 22.9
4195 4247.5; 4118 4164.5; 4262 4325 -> 4.61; 22.6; 23.7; 23.2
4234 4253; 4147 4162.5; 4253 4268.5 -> 0.37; 22.1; 21.3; 21.5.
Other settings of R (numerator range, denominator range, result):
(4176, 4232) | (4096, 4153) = 0.95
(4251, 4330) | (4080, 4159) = 1.09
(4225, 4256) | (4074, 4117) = 0.91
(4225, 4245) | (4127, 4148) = 0.94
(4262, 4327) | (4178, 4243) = 1.16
